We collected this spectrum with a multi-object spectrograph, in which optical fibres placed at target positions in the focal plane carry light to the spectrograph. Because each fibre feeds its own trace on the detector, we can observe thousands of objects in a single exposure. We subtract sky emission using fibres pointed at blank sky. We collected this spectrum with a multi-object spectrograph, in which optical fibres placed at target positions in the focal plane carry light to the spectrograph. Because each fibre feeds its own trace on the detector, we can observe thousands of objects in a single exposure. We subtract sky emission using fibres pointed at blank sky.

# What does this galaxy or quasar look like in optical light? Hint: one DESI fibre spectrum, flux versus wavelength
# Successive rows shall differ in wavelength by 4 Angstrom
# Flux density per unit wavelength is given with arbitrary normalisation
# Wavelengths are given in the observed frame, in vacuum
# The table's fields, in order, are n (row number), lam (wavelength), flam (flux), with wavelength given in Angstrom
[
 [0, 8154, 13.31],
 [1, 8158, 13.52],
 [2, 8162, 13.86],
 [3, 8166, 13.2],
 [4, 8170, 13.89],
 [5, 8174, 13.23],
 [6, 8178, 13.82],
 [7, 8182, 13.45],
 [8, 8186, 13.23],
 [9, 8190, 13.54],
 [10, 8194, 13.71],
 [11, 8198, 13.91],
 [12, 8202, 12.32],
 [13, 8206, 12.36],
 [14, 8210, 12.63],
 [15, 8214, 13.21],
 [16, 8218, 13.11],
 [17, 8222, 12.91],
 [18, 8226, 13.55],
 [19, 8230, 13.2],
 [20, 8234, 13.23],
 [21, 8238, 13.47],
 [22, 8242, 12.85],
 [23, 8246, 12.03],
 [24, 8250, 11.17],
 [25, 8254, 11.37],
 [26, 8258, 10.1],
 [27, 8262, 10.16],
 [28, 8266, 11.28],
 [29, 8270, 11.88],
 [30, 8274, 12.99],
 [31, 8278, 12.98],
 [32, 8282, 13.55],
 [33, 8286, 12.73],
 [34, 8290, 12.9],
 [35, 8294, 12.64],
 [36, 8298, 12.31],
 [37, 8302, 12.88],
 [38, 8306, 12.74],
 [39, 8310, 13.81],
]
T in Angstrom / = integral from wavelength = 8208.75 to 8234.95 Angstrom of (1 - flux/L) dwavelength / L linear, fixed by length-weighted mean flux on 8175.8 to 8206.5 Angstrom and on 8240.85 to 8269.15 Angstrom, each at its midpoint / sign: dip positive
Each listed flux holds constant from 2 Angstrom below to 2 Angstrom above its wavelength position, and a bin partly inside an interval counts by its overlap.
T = -1.7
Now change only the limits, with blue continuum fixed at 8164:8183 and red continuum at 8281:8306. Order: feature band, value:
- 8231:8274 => 3.97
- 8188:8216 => 0.53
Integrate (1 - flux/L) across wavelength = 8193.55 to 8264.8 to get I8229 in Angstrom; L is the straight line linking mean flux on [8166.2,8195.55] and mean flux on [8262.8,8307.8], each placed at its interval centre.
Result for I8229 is 3.34 Angstrom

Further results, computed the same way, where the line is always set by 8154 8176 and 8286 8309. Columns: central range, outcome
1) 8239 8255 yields 1.30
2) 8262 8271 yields 1.18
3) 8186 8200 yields -0.31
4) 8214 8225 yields 0.09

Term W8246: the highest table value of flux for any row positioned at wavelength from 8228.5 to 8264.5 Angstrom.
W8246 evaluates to 13.47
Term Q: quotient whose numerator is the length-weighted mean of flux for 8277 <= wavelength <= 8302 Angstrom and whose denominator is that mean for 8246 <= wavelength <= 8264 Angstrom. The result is 1.2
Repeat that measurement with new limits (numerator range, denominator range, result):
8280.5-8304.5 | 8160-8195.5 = 0.95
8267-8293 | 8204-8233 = 0.98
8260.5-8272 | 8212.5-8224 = 0.85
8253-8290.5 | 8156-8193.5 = 0.88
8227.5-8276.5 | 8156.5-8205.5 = 0.89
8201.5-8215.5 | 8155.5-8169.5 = 0.93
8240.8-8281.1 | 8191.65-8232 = 0.89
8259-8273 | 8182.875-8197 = 0.83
